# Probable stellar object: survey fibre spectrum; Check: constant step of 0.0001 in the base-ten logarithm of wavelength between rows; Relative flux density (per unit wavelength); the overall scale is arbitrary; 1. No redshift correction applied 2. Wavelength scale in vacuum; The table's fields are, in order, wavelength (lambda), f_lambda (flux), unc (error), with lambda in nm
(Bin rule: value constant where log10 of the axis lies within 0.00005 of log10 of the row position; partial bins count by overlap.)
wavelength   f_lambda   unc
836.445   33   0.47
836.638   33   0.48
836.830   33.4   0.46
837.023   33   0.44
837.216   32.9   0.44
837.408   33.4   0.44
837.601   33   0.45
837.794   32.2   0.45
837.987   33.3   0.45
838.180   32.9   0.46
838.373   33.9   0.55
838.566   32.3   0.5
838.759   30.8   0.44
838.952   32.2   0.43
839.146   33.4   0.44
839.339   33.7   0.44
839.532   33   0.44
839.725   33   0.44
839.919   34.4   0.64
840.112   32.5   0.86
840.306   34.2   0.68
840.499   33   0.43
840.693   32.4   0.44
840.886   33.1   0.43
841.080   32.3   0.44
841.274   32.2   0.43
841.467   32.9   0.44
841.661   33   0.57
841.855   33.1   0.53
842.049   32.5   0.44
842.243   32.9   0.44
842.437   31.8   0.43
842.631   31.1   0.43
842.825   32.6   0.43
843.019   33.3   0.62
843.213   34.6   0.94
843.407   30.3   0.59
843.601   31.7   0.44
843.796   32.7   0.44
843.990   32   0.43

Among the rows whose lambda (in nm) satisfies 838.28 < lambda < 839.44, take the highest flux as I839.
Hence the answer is 33.9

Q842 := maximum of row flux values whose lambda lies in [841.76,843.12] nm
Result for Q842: 33.3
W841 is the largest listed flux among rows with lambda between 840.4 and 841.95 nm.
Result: 33.1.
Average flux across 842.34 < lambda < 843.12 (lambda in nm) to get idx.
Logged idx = 32.2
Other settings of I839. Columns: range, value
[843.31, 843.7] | 31.7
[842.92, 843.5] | 34.6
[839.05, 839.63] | 33.7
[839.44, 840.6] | 34.4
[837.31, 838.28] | 33.4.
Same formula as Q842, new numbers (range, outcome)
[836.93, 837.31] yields 33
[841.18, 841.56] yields 32.9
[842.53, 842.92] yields 32.6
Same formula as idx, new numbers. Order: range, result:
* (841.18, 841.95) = 32.8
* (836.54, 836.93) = 33.2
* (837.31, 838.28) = 33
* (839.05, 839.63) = 33.4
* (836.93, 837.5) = 33.1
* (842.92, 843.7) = 32.5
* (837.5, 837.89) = 32.6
